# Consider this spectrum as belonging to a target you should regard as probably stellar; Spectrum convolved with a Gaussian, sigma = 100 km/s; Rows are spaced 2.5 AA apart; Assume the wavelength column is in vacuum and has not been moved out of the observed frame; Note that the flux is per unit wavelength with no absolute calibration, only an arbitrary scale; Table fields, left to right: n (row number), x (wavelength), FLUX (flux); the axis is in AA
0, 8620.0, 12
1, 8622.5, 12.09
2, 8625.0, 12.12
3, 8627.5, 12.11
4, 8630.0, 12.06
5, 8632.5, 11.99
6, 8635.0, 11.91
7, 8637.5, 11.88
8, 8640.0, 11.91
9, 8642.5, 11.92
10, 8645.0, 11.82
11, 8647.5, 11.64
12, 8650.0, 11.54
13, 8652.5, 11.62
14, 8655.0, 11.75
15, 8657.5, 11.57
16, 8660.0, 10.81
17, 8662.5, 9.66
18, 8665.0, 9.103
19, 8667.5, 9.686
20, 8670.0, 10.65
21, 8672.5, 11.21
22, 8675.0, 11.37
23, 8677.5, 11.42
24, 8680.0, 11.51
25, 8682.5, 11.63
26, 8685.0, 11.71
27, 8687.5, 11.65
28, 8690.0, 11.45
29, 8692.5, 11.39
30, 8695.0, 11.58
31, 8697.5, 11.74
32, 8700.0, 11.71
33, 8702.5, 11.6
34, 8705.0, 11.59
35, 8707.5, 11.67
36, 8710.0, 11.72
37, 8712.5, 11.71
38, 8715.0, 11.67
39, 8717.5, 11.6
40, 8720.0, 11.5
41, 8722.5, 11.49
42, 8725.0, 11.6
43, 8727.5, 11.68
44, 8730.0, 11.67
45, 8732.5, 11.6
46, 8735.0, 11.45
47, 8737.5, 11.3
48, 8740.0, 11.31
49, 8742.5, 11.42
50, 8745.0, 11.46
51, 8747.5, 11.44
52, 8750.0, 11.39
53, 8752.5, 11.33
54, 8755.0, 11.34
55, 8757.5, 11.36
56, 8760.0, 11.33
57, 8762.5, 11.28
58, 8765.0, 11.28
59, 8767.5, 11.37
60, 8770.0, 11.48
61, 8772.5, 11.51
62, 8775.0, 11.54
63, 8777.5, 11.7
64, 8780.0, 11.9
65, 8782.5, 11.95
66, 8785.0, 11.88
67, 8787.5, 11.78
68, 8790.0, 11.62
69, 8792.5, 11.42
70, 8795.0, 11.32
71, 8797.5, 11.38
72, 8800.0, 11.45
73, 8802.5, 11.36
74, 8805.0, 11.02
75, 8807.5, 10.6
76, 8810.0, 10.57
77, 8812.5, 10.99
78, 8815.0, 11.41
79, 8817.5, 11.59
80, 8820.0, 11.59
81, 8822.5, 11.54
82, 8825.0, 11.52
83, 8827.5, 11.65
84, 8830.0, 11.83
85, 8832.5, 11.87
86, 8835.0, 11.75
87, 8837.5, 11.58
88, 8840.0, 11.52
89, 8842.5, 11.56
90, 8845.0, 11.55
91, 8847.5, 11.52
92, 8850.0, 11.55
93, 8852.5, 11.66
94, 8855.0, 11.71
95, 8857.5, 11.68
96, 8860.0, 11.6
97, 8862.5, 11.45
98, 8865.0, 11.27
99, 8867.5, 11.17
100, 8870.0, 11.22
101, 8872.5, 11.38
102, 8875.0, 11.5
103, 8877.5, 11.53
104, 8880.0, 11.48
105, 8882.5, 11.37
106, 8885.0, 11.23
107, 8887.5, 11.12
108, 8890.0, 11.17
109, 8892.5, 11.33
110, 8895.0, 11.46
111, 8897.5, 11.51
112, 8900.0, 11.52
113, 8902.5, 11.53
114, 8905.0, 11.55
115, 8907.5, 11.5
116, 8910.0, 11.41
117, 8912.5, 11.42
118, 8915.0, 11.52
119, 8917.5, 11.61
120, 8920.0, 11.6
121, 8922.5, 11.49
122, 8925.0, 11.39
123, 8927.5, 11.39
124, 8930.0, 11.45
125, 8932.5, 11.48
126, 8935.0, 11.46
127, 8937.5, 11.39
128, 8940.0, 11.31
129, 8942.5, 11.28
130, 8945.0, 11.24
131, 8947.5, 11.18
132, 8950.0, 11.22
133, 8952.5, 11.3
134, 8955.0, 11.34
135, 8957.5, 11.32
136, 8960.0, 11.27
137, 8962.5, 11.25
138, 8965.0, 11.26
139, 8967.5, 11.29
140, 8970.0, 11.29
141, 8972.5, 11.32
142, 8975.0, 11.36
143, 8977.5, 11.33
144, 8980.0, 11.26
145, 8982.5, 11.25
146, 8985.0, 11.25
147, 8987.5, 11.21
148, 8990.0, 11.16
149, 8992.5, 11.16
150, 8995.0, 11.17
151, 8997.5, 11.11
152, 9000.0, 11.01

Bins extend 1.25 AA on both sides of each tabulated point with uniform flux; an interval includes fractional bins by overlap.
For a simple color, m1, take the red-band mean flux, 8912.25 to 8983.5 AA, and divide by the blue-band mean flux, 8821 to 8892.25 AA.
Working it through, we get 0.99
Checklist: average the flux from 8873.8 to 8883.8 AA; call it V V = 11.5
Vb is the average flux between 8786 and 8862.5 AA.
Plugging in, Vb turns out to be 11.5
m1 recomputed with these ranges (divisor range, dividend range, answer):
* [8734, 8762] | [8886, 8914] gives 1.00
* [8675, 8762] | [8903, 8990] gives 0.99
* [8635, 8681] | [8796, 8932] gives 1.02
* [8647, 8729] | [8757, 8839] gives 1.01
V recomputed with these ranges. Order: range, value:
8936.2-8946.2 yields 11.3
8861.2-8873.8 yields 11.3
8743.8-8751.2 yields 11.4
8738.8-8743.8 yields 11.4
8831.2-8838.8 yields 11.7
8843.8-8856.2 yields 11.6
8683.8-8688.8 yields 11.7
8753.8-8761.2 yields 11.3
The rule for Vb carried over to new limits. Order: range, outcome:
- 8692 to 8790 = 11.5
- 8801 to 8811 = 10.9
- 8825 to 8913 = 11.5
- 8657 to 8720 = 11.3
